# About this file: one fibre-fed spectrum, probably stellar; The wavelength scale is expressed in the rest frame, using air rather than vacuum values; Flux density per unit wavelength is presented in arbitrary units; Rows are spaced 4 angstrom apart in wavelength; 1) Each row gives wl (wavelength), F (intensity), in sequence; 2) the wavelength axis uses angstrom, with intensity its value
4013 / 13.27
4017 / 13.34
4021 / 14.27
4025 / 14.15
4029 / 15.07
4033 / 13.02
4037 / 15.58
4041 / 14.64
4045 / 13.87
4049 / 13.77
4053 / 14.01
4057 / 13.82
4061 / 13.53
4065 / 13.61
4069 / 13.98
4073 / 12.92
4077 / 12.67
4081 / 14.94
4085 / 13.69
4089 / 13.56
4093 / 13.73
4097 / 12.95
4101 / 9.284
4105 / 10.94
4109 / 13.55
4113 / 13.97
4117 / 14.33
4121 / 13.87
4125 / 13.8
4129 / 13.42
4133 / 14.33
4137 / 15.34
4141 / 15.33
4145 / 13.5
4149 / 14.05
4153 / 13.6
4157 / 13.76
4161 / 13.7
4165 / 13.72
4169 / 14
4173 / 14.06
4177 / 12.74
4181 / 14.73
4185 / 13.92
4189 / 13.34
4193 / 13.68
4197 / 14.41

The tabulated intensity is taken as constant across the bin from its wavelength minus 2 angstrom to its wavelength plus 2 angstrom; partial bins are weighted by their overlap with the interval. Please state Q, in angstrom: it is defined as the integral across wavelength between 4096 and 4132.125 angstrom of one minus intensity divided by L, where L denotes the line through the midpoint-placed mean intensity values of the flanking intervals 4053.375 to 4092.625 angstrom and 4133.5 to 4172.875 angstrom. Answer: 2.5 angstrom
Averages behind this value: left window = 13.7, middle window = 12.9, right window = 14.1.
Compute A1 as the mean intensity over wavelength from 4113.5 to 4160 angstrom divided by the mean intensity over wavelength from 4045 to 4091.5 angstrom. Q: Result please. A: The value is 1.0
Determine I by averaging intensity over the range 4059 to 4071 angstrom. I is 13.7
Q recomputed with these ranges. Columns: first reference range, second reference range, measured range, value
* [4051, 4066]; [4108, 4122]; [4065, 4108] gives 2.9 angstrom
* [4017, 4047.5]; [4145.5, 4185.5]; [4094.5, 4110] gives 2.7 angstrom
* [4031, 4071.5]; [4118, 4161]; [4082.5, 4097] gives 0.4 angstrom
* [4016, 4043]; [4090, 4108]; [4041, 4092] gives -2.7 angstrom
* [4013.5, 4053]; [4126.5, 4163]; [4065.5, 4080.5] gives 0.8 angstrom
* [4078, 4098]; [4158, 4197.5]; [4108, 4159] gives -1.1 angstrom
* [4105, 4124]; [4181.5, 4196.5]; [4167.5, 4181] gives 0.0 angstrom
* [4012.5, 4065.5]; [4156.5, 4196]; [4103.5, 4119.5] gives 0.7 angstrom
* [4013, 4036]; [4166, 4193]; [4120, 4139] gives -0.4 angstrom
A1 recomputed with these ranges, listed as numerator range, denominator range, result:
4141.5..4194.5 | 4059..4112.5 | 1.06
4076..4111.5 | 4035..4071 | 0.91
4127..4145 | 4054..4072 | 1.06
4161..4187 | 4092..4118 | 1.10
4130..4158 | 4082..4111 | 1.13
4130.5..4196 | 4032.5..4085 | 1.01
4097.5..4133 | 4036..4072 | 0.93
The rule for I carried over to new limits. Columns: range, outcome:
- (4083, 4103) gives 12.6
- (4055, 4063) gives 13.7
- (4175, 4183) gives 13.7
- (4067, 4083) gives 13.6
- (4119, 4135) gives 13.9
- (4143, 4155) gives 13.7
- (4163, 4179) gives 13.6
